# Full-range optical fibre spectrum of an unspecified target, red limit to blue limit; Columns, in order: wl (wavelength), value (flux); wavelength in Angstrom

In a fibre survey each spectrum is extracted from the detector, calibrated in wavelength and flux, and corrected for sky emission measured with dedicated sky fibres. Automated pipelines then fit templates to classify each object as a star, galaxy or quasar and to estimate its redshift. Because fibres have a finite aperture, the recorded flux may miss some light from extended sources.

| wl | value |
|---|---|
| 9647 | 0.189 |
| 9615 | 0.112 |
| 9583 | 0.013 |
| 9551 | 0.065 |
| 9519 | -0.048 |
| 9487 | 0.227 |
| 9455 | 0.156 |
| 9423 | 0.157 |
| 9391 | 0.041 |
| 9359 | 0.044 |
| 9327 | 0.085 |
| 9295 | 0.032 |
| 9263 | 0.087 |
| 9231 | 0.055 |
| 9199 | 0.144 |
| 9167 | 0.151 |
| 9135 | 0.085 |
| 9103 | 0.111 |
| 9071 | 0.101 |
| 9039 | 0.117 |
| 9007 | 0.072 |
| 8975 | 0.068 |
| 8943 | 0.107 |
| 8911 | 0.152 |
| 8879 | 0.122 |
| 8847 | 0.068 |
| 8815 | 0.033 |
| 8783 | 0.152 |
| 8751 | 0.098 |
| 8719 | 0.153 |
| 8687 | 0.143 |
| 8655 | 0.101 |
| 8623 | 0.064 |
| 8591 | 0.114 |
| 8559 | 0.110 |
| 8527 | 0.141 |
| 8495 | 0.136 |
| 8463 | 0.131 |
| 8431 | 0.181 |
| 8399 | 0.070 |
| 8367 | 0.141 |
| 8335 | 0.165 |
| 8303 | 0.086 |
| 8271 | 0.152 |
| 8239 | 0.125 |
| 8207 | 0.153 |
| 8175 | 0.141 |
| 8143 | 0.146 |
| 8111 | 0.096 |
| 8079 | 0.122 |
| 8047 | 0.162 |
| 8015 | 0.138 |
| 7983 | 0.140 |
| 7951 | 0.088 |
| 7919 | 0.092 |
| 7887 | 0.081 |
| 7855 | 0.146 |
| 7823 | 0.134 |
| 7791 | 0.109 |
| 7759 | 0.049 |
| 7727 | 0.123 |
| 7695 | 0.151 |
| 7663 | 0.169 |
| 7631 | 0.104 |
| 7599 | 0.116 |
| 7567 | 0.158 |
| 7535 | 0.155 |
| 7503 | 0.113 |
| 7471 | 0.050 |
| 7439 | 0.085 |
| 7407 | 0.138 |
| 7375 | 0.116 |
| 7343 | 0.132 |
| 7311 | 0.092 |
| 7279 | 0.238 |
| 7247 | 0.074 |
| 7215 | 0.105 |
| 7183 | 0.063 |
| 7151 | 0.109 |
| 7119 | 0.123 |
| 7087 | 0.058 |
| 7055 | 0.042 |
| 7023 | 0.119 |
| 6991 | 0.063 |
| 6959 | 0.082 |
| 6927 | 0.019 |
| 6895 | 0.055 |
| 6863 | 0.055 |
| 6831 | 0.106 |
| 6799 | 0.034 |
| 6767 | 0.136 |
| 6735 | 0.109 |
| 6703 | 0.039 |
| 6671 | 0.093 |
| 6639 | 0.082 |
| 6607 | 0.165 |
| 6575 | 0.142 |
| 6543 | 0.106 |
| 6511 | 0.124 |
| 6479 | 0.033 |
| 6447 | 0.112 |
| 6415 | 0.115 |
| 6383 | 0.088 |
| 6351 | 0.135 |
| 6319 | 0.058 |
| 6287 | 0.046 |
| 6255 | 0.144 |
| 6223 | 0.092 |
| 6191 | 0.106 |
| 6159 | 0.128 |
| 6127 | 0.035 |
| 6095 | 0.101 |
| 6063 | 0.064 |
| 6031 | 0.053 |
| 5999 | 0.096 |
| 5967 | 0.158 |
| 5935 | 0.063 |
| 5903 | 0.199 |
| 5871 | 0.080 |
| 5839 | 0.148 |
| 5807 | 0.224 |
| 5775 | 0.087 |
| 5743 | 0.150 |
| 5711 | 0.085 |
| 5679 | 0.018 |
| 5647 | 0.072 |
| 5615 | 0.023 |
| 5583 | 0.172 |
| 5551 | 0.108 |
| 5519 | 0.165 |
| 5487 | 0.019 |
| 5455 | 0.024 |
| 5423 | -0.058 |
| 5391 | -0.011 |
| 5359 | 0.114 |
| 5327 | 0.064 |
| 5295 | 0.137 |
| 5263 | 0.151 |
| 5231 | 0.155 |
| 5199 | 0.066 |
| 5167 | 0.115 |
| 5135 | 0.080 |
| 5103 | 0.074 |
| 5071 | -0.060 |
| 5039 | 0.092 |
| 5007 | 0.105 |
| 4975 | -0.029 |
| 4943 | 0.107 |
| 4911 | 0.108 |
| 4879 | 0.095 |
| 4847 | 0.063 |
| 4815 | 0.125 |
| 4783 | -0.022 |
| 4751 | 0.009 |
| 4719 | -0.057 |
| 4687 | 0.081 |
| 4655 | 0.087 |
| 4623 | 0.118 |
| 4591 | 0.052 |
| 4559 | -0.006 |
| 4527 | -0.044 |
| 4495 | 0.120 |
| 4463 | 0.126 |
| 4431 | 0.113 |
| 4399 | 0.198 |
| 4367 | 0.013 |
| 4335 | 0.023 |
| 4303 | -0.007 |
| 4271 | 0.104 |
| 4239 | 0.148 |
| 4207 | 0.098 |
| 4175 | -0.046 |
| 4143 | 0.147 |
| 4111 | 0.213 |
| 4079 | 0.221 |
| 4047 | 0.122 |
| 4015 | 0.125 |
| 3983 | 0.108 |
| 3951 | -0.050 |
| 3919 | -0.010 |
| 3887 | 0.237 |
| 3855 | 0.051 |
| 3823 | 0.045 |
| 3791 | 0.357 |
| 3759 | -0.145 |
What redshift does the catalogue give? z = 0.953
